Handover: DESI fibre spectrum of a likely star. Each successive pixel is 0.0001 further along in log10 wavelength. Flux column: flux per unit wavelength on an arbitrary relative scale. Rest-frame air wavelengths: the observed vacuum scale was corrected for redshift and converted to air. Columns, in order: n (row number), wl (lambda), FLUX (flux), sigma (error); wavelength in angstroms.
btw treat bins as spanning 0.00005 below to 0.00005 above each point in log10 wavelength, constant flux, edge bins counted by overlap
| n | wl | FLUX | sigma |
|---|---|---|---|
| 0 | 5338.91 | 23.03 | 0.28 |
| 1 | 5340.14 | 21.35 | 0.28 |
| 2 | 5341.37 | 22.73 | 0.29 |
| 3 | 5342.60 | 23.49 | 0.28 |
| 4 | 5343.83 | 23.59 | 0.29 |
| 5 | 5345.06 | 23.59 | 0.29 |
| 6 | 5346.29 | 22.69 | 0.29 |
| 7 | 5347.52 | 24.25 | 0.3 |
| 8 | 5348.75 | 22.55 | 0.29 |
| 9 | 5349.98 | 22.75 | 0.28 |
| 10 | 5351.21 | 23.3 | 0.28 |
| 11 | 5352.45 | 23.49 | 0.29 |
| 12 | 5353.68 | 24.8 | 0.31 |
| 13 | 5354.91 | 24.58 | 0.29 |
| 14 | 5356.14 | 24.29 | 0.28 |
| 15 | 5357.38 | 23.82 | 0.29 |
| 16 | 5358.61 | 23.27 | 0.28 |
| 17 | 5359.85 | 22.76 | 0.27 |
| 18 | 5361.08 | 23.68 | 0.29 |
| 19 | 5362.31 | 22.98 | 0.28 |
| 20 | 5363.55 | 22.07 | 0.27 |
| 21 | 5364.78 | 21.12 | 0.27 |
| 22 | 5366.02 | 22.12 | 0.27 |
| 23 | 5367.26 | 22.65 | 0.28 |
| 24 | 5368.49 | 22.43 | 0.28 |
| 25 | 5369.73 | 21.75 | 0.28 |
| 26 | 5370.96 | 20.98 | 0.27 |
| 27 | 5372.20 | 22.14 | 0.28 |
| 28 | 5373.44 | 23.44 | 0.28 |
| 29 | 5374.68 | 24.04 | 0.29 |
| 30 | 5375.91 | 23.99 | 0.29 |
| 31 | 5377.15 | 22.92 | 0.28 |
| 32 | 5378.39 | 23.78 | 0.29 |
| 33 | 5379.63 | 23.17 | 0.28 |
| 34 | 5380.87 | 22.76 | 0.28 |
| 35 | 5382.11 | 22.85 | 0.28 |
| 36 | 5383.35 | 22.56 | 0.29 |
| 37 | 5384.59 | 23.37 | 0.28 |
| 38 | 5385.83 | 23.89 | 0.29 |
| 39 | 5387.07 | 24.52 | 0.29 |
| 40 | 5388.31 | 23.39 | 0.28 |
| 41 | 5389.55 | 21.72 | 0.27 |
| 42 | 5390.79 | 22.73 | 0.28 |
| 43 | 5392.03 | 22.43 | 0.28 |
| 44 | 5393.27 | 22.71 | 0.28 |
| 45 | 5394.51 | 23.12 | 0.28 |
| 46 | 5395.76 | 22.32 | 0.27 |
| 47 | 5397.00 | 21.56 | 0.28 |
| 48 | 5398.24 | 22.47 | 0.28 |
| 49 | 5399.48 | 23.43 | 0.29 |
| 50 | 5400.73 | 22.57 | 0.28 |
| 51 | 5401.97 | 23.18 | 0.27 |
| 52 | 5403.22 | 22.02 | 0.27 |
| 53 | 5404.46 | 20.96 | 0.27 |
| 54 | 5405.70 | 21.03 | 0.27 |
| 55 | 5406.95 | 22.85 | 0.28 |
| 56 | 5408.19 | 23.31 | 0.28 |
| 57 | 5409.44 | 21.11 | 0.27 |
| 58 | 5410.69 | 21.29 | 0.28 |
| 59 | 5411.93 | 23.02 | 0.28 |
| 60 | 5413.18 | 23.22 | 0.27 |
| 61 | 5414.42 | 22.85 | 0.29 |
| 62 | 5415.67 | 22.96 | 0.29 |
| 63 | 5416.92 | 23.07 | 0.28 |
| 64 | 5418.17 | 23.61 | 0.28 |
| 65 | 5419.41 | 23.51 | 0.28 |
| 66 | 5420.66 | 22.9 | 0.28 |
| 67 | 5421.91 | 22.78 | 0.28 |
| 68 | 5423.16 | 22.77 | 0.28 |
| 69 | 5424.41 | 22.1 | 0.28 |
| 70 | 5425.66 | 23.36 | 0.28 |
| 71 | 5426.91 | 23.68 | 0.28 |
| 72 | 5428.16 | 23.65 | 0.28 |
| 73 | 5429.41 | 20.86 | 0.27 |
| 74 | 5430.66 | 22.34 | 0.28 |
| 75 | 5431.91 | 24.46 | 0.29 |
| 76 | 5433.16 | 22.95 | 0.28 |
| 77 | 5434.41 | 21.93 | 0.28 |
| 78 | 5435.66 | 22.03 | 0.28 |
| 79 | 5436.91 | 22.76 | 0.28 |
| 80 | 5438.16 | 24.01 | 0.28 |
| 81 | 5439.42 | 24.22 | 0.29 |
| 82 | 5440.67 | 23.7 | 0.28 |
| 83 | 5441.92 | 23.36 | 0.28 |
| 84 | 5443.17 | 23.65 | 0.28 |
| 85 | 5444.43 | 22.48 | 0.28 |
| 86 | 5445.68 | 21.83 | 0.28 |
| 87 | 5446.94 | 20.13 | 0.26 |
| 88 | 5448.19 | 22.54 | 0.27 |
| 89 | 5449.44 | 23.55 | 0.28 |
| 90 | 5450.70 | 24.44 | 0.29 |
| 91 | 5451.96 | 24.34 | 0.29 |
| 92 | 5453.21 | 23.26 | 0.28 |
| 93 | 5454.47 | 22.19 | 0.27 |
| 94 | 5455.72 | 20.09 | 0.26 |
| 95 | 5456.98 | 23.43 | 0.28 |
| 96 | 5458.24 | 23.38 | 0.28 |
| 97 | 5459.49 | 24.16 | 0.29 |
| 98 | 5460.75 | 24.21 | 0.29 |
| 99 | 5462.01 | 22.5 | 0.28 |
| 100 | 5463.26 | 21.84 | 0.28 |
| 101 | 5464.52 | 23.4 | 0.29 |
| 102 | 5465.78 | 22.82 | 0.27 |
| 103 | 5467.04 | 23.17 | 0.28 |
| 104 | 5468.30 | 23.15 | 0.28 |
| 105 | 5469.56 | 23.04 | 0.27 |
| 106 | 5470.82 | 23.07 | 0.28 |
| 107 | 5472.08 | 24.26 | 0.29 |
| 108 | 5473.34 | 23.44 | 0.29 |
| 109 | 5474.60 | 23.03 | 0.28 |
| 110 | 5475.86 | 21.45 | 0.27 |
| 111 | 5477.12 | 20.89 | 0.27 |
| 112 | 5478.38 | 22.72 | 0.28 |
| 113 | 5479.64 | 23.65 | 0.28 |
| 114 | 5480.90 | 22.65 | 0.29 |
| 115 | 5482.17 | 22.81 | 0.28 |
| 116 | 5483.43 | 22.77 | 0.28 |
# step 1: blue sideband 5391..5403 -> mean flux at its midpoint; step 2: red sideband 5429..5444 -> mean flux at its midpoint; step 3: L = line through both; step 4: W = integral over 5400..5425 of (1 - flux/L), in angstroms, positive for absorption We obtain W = 0.3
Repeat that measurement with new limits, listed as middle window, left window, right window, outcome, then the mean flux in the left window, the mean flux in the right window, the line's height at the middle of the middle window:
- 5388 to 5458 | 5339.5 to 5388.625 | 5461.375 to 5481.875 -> 0.7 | 23.1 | 22.8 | 22.9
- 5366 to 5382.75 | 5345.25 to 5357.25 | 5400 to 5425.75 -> 0.3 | 23.6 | 22.6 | 23.2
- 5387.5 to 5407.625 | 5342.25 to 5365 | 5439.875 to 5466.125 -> 0.6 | 23.4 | 22.9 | 23.2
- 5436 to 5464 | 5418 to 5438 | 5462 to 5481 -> -0.2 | 22.9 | 22.8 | 22.9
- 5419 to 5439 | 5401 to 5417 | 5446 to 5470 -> -0.3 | 22.4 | 22.9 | 22.6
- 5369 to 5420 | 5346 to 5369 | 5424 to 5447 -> 0.6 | 23.2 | 22.9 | 23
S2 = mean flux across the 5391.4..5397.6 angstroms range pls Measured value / 22.4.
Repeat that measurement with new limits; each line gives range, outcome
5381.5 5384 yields 22.7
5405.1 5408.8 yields 22.4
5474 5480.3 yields 22.4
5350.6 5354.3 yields 23.9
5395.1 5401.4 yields 22.5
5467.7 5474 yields 23.4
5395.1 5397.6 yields 21.9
